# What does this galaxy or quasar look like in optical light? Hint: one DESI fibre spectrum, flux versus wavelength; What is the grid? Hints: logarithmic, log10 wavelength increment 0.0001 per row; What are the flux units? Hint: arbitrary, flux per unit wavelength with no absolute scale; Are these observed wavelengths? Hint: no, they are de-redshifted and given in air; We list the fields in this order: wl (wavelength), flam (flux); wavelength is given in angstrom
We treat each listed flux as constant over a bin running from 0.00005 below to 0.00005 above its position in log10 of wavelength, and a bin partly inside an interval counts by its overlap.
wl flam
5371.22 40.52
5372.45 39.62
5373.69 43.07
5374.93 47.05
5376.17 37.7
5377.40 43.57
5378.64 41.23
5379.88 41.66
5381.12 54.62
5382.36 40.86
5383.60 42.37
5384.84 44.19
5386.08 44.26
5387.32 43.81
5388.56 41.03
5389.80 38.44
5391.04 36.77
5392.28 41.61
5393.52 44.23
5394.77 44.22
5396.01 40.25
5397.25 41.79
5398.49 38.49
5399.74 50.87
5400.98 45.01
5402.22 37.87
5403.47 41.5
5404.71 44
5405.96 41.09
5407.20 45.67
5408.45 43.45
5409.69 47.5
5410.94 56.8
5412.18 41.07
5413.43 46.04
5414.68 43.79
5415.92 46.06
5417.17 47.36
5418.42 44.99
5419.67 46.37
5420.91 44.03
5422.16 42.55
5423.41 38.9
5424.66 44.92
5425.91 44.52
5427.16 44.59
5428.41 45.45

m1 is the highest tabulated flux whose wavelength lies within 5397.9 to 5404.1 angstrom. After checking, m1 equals 50.87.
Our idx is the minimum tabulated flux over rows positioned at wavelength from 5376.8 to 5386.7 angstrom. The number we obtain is 40.86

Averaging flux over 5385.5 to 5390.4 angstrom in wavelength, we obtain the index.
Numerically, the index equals 41.9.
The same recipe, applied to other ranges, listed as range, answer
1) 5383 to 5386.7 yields 43.6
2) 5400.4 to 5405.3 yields 42.1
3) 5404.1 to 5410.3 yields 44.3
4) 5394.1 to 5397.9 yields 42.1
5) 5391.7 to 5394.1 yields 43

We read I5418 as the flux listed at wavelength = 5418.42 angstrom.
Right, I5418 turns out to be 44.99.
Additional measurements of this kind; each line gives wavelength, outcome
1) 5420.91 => 44.03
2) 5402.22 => 37.87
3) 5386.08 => 44.26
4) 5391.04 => 36.77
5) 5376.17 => 37.7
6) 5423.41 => 38.9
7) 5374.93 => 47.05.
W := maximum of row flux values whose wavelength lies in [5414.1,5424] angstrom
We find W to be 47.36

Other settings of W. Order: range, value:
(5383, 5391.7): 44.26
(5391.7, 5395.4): 44.23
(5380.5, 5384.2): 54.62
